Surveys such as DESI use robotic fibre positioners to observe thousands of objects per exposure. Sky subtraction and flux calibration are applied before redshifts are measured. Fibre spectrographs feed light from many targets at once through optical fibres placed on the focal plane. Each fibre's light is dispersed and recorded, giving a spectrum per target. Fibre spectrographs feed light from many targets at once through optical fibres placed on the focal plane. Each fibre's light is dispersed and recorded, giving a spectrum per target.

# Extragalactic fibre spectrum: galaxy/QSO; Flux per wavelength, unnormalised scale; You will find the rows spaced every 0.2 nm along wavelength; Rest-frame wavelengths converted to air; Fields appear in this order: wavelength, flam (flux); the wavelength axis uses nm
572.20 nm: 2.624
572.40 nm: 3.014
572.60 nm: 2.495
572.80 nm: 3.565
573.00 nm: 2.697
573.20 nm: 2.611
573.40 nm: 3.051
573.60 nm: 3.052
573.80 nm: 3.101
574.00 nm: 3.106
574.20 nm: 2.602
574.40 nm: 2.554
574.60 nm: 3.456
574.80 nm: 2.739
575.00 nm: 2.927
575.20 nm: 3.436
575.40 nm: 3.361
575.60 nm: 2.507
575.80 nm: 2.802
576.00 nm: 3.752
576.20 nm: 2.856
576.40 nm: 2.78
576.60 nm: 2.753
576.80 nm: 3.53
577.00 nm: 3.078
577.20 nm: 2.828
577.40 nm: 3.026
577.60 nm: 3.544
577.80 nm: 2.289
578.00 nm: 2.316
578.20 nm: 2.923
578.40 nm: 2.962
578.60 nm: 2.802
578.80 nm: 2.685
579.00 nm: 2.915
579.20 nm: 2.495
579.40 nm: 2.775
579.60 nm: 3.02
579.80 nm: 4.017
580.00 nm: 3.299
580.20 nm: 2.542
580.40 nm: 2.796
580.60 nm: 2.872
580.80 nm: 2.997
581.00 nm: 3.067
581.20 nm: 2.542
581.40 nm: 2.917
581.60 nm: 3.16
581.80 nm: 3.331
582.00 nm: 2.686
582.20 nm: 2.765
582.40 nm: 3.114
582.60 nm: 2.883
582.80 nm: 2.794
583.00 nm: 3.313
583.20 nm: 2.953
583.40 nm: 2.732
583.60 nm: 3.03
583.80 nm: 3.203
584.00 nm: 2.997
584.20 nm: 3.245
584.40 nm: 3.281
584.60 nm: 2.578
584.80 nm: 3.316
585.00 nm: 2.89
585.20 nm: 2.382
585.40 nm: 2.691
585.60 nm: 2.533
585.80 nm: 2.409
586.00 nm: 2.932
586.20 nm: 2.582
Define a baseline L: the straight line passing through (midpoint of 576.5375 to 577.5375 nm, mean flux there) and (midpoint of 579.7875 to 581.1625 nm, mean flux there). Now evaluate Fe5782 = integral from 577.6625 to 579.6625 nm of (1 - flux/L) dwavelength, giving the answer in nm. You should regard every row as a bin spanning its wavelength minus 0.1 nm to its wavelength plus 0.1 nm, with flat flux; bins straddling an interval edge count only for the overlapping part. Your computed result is 0.204 nm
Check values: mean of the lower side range 3.07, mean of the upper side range 3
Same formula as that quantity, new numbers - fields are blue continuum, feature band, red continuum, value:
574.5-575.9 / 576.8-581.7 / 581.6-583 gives 0.122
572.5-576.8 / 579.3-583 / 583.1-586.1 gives -0.094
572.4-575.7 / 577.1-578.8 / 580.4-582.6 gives 0.068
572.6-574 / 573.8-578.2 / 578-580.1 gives 0.007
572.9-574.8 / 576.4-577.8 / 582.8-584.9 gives -0.042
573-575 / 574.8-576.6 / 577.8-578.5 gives -0.133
